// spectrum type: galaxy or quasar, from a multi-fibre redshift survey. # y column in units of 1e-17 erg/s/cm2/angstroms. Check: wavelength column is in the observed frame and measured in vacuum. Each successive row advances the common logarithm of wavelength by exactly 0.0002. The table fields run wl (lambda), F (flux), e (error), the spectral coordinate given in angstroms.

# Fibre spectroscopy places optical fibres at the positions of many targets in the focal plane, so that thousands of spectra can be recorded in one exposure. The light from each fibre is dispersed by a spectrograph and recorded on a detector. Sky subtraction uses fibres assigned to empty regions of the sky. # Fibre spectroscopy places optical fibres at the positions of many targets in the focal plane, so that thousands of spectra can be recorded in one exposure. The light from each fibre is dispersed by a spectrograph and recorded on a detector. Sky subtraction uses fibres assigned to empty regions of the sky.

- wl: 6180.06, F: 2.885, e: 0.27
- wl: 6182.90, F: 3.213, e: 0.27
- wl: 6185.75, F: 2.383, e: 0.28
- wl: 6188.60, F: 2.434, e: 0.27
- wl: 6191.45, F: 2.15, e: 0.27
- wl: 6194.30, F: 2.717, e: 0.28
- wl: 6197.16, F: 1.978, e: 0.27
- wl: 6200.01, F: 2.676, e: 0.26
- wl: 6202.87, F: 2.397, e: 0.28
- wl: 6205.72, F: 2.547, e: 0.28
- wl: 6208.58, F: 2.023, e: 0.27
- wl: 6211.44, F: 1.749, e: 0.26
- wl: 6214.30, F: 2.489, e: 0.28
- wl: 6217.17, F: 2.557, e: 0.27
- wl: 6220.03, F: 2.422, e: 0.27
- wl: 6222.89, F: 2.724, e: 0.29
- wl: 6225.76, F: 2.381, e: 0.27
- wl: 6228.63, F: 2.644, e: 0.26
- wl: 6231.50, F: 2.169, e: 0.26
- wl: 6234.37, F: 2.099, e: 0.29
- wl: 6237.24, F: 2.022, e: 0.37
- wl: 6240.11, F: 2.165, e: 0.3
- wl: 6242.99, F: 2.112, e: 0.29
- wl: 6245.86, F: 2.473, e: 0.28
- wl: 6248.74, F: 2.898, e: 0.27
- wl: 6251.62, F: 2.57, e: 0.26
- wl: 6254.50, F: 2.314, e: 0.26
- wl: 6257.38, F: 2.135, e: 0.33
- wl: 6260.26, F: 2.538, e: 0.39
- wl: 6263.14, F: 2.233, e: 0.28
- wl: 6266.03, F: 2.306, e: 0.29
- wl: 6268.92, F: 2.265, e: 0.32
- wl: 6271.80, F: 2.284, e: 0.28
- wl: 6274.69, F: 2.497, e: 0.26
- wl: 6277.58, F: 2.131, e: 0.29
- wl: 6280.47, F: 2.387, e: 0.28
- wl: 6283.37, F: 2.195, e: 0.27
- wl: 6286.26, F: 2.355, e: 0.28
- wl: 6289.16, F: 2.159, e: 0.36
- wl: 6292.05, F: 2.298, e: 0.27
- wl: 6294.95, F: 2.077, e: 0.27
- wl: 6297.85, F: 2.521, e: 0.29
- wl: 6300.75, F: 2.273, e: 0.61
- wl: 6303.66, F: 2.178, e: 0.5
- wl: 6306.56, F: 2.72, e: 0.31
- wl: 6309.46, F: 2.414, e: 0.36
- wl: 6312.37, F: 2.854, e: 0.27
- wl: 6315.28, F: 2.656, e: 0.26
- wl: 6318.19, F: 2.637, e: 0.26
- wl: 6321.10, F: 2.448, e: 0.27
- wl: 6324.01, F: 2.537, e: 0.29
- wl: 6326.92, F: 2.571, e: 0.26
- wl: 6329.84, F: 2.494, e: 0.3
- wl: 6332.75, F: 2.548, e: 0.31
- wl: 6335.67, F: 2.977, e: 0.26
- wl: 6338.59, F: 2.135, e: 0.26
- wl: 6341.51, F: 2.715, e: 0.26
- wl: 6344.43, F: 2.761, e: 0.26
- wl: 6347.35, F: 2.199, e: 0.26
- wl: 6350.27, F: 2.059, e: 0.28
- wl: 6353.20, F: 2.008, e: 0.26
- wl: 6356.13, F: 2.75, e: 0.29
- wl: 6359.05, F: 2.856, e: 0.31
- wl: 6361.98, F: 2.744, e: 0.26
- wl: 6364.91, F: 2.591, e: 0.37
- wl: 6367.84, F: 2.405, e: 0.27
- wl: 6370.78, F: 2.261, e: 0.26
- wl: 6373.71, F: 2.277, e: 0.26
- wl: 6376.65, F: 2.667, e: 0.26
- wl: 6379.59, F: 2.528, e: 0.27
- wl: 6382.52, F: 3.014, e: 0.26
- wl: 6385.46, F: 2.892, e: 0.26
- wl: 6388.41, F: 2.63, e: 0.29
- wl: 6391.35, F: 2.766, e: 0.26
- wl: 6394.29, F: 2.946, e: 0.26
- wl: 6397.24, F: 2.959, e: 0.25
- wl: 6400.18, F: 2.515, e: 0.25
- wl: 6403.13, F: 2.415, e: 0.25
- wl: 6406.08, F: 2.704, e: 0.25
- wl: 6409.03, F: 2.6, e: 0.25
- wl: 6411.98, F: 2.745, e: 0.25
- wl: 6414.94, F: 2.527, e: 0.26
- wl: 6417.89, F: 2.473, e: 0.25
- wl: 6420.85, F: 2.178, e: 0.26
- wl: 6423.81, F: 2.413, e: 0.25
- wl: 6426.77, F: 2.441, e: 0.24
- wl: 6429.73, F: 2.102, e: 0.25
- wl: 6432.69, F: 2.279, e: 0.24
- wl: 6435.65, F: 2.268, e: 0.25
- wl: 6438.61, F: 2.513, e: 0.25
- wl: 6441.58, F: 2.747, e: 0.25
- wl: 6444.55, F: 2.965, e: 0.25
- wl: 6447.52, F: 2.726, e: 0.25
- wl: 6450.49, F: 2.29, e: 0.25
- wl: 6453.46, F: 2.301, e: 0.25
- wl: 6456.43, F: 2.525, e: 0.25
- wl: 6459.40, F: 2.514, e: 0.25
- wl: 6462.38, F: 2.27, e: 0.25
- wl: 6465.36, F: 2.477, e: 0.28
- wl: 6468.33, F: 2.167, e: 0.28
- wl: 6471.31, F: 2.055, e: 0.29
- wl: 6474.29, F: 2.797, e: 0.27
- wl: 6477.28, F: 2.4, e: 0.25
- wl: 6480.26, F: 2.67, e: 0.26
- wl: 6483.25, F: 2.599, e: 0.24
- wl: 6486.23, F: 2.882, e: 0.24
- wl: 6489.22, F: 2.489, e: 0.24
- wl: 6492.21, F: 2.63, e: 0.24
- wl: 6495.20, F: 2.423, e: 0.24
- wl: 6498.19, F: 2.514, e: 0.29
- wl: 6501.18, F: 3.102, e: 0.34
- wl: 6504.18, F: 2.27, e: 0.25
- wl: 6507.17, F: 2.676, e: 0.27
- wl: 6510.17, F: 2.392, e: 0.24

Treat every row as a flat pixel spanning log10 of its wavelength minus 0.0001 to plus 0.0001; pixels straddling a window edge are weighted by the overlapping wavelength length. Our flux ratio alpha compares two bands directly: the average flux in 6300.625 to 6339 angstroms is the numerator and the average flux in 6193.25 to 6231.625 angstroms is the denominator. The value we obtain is 1.07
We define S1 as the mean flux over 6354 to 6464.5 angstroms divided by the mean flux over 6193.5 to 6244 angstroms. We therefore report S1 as 1.1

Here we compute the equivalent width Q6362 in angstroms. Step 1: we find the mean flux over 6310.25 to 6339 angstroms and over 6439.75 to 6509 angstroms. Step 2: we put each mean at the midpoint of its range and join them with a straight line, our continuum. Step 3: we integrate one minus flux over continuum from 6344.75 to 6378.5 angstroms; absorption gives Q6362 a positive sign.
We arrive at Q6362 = 1.7 angstroms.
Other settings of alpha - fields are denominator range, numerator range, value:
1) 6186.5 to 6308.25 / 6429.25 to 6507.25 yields 1.07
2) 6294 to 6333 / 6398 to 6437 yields 0.98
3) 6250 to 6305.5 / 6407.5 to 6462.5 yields 1.07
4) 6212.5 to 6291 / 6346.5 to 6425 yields 1.09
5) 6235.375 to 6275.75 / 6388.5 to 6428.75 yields 1.11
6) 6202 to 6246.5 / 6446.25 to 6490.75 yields 1.07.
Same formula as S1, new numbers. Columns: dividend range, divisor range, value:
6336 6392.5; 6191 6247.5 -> 1.09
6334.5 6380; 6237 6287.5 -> 1.07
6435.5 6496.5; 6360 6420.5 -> 0.96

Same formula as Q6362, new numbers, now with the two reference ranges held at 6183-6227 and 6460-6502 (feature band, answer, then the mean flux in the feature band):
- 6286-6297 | 0.97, 2.22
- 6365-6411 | -2.88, 2.64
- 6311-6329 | -1.17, 2.61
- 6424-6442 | 0.94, 2.37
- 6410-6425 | 0.14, 2.47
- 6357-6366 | -0.97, 2.74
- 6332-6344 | -0.73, 2.61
